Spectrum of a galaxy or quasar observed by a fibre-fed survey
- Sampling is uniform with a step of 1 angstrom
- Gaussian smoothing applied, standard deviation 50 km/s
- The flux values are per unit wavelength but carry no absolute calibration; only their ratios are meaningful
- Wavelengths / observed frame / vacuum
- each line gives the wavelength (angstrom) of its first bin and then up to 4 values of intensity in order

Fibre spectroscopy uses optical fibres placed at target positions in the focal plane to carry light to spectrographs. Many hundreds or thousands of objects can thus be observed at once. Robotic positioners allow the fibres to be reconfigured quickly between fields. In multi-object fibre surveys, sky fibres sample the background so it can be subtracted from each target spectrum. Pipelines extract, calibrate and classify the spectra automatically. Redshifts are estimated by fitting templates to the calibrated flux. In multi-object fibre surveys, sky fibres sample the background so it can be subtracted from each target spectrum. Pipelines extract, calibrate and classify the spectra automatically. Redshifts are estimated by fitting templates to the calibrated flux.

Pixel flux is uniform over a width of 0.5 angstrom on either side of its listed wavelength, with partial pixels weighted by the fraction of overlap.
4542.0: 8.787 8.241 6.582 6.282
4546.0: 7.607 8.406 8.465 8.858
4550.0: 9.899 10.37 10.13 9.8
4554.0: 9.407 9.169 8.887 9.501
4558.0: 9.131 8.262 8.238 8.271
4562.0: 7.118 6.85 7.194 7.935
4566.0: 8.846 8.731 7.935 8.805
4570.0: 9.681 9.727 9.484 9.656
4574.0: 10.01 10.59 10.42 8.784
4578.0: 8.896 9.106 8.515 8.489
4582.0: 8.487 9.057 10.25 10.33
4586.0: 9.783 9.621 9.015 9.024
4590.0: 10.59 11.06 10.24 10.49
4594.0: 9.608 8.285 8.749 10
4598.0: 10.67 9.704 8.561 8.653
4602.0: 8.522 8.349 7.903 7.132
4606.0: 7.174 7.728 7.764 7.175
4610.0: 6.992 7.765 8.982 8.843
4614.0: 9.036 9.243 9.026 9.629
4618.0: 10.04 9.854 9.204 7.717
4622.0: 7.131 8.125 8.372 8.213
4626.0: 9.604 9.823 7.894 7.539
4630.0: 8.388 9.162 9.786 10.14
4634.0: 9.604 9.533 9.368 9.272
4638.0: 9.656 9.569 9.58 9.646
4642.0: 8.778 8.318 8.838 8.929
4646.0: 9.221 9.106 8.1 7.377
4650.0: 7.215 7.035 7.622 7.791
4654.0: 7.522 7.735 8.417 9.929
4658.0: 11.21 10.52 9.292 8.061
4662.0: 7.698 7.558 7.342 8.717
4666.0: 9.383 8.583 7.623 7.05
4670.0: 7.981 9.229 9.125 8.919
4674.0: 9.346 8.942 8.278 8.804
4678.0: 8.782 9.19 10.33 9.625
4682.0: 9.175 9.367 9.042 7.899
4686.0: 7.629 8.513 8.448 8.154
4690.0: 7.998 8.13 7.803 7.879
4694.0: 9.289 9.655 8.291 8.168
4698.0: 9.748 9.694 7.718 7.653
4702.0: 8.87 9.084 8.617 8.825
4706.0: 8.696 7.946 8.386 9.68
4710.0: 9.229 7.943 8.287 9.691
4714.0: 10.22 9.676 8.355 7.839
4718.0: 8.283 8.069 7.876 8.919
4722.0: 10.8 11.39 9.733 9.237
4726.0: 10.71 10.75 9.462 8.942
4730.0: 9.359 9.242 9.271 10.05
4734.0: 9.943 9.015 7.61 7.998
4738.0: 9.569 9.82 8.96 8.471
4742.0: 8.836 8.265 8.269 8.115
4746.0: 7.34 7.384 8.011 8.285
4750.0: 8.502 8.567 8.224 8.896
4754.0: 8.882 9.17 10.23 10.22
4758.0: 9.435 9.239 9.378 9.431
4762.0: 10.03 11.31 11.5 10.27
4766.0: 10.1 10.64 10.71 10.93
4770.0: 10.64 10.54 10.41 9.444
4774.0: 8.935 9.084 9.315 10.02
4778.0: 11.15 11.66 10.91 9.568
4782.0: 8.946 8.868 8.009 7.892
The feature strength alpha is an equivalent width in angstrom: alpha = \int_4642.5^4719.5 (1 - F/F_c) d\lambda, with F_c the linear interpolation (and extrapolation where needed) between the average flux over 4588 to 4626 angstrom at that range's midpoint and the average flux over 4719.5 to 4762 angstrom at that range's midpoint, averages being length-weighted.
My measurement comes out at 3.1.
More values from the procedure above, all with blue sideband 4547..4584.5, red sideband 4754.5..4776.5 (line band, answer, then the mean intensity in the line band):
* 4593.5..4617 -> 1.68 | 8.54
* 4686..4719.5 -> 3.78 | 8.62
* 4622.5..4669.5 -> 3.62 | 8.69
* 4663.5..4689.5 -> 2.45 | 8.67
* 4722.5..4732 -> 0.00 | 9.84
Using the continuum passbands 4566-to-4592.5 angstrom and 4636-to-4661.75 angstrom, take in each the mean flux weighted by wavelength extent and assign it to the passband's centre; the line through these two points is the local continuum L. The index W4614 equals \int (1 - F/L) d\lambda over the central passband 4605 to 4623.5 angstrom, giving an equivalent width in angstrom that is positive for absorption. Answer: 1.5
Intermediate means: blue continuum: 9.46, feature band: 8.38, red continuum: 8.75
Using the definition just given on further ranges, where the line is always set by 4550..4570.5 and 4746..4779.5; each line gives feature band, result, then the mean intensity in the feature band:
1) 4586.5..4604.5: -1.0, 9.39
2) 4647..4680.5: 2.6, 8.52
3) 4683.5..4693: 1.2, 8.16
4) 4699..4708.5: 0.9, 8.49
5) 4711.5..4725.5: 0.4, 9.17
